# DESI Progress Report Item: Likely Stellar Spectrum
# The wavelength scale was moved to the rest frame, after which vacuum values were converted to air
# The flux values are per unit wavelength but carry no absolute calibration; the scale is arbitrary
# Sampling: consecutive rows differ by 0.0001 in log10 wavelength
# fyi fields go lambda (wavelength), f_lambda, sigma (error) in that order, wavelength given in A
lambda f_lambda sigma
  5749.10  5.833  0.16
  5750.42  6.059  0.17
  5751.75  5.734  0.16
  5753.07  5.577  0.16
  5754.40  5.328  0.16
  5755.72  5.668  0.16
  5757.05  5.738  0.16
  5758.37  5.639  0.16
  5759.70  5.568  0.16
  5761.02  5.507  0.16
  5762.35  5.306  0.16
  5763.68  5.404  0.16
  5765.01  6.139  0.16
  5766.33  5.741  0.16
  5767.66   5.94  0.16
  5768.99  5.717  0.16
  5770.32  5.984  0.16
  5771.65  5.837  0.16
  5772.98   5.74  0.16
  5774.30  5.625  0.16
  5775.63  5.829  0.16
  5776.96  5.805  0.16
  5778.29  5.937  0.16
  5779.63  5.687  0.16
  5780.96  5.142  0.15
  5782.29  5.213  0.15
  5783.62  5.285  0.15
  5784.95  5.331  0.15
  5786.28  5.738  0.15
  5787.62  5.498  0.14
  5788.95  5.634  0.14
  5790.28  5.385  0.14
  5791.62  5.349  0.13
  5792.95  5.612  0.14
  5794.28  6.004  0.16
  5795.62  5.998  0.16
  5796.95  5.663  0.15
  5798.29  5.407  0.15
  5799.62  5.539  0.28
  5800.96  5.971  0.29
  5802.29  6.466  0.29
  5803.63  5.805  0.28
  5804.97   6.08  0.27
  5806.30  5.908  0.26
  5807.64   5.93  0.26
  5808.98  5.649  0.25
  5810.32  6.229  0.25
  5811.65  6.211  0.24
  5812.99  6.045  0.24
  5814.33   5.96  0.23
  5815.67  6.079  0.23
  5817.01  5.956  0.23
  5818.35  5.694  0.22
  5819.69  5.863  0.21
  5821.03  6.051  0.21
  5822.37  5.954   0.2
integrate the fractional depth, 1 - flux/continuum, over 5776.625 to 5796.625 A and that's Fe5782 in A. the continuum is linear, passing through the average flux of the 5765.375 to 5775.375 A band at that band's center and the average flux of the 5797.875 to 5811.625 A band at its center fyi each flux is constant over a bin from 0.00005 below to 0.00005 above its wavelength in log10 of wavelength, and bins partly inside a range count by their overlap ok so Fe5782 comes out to 1.0 A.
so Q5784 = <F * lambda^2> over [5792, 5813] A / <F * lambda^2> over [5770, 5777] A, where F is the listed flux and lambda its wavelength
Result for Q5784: 1.03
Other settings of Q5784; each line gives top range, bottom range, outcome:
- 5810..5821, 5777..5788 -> 1.11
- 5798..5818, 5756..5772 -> 1.06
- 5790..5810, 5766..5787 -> 1.03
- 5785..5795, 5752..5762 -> 1.01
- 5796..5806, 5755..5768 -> 1.05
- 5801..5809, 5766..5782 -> 1.06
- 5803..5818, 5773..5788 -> 1.09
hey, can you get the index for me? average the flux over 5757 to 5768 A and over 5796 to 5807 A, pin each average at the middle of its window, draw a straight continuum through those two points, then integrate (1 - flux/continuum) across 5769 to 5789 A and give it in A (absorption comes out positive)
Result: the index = 0.4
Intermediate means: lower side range 5.65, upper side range 5.86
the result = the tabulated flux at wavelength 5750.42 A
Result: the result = 6.059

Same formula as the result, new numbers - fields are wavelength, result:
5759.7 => 5.568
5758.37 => 5.639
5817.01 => 5.956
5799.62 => 5.539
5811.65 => 6.211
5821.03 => 6.051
